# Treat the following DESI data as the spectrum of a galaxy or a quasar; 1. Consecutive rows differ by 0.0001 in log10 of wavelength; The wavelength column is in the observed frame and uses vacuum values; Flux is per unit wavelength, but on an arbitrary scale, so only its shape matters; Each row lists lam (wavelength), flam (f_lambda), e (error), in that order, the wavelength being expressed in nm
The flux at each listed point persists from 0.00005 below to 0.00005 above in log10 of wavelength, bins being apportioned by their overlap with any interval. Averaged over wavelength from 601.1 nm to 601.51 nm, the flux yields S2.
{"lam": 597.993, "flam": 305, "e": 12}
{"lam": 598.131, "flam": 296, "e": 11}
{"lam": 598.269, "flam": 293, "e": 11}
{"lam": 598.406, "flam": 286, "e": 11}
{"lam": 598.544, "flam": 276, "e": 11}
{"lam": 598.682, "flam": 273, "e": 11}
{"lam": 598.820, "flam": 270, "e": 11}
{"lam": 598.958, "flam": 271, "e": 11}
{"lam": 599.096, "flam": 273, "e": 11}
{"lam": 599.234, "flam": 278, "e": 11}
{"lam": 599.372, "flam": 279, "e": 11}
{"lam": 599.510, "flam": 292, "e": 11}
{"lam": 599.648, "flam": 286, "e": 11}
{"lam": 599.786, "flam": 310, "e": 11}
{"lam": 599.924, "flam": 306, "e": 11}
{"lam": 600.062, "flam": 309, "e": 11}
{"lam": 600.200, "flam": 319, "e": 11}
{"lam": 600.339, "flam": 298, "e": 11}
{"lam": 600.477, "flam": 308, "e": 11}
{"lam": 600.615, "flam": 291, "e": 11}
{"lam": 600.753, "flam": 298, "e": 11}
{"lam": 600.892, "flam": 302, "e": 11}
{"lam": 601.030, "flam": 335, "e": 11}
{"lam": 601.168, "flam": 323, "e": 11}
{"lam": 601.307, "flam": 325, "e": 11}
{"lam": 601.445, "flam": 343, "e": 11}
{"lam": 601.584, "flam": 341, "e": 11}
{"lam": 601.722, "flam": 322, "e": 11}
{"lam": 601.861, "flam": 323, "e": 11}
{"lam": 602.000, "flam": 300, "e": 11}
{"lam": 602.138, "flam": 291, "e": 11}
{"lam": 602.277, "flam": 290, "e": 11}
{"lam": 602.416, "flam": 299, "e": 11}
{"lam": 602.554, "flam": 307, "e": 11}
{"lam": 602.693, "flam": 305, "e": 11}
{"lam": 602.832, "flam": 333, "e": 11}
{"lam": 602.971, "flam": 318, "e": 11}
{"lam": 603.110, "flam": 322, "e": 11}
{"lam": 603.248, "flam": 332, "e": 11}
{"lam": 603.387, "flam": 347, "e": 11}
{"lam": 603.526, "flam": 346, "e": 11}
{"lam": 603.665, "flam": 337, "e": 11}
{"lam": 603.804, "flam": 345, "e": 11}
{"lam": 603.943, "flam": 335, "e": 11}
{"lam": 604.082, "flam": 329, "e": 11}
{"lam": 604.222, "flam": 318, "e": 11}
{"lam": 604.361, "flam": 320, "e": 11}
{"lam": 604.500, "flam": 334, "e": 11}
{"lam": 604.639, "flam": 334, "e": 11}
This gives 330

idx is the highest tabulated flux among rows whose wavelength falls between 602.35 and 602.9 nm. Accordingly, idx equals 333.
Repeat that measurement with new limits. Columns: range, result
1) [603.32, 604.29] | 347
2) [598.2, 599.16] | 293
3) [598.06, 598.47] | 296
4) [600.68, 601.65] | 343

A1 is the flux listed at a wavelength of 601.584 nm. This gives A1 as 341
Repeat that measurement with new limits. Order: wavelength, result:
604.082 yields 329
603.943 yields 335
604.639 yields 334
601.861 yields 323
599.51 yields 292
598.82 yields 270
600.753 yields 298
